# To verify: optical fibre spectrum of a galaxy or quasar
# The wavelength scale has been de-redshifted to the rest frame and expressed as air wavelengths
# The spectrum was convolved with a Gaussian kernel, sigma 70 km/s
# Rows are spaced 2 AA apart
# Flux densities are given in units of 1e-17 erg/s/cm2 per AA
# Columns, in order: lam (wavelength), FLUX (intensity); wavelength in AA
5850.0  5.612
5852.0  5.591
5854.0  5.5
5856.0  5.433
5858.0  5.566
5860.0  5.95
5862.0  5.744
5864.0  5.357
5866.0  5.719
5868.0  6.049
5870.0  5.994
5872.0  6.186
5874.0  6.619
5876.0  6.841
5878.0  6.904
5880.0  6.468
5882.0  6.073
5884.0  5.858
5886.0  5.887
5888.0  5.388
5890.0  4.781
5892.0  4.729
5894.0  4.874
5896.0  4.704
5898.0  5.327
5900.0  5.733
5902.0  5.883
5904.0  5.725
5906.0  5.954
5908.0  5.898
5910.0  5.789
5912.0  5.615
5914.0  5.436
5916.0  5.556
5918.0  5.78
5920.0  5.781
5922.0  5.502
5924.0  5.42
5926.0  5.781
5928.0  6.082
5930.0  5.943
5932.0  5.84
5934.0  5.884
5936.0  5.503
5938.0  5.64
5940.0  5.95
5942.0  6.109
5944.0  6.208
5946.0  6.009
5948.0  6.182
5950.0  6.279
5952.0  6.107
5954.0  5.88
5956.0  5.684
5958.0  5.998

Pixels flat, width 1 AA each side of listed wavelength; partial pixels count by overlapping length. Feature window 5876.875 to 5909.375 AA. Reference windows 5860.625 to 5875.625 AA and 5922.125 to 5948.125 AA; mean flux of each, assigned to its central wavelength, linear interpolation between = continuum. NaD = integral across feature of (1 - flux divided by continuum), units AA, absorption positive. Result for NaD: 1.6 AA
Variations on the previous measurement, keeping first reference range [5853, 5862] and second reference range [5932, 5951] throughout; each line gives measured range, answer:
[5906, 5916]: 0.2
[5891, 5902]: 1.2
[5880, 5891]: 0.1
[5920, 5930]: 0.3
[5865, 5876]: -1.0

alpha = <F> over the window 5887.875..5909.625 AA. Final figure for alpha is 5.37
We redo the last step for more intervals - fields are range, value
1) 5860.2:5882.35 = 6.17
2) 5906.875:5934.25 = 5.73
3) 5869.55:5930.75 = 5.76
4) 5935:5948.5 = 5.93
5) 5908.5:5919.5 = 5.65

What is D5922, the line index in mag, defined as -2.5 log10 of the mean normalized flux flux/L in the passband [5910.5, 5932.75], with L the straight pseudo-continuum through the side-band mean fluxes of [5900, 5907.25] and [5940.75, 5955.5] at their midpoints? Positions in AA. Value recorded 0.04 mag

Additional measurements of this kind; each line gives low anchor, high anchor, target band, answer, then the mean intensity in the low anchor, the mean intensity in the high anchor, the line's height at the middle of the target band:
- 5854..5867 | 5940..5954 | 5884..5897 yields 0.13 mag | 5.62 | 6.12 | 5.79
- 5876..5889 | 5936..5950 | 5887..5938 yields 0.10 mag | 6.15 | 6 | 6.08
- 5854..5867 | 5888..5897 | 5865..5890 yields -0.17 mag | 5.62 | 4.84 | 5.21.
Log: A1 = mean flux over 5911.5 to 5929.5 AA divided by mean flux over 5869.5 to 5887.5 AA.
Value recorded 0.9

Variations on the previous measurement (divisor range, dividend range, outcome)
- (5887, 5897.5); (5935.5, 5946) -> 1.20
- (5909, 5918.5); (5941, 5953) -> 1.09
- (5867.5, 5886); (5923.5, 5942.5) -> 0.92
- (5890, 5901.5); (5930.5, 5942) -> 1.14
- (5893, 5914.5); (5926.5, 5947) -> 1.07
